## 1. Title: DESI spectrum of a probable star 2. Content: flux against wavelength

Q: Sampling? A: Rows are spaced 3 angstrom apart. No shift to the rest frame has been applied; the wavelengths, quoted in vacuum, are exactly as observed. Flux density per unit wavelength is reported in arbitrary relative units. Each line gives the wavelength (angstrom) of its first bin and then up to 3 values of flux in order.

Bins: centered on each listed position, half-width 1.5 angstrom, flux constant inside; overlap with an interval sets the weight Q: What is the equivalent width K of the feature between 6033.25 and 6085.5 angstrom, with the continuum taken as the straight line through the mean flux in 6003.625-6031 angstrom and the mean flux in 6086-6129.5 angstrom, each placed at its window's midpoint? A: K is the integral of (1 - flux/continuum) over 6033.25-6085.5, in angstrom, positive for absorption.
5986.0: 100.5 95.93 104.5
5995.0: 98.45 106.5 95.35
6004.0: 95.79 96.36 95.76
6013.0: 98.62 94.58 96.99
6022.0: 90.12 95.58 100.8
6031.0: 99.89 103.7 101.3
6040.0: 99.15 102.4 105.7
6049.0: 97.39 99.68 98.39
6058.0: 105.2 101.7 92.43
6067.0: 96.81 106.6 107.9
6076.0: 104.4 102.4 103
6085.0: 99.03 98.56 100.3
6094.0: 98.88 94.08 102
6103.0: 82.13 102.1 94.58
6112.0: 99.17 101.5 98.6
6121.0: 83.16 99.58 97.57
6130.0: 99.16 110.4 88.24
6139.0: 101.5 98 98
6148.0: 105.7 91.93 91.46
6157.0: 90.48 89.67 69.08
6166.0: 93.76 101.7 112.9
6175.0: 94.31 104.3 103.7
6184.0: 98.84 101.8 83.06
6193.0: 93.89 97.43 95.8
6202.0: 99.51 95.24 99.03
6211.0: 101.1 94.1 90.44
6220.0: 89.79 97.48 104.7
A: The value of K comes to -2.7 angstrom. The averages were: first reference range 96.3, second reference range 96.7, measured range 102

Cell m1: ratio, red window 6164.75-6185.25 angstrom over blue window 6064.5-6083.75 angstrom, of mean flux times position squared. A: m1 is 1.02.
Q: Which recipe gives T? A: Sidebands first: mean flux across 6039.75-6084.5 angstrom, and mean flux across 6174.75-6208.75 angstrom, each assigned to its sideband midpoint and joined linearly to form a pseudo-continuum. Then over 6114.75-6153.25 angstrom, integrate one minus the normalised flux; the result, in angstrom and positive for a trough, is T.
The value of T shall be 0.6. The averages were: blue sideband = 102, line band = 97.7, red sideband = 97.3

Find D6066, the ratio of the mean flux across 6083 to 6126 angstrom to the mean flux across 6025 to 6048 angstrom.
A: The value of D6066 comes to 1.0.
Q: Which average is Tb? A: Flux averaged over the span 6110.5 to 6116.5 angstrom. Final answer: 100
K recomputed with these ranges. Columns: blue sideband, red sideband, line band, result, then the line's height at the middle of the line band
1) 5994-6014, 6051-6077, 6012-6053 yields 0.3 angstrom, 99.7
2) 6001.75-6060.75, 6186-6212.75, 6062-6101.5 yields -1.0 angstrom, 98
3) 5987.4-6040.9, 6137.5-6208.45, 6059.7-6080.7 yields -0.9 angstrom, 97.6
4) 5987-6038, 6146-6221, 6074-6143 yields -1.1 angstrom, 96.8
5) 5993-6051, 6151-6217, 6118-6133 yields 0.0 angstrom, 96.7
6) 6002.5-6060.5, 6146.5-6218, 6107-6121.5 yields 0.1 angstrom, 97.2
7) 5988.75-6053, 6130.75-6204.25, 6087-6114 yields 0.2 angstrom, 97.6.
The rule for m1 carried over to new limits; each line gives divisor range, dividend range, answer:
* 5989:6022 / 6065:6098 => 1.06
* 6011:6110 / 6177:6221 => 1.02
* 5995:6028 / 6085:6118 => 1.04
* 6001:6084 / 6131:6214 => 1.01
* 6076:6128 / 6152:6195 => 1.00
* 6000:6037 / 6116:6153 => 1.04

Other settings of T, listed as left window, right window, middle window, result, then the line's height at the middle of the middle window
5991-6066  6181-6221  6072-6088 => -0.8 angstrom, 98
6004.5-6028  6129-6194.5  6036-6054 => -0.9 angstrom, 95.9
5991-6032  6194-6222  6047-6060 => -0.4 angstrom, 97.3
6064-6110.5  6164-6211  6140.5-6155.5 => 0.2 angstrom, 98.6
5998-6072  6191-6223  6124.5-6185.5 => -0.3 angstrom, 96.6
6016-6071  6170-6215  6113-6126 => 0.4 angstrom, 98.9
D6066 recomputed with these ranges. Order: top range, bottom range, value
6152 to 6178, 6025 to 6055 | 0.93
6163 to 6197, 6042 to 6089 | 0.96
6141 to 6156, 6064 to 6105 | 0.97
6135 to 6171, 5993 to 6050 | 0.95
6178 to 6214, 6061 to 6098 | 0.97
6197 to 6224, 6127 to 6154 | 0.97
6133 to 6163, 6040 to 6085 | 0.93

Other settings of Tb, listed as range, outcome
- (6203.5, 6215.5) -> 97.4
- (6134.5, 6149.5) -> 98.3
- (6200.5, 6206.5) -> 97.4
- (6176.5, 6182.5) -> 104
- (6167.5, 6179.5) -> 103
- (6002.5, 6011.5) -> 96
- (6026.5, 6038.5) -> 101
